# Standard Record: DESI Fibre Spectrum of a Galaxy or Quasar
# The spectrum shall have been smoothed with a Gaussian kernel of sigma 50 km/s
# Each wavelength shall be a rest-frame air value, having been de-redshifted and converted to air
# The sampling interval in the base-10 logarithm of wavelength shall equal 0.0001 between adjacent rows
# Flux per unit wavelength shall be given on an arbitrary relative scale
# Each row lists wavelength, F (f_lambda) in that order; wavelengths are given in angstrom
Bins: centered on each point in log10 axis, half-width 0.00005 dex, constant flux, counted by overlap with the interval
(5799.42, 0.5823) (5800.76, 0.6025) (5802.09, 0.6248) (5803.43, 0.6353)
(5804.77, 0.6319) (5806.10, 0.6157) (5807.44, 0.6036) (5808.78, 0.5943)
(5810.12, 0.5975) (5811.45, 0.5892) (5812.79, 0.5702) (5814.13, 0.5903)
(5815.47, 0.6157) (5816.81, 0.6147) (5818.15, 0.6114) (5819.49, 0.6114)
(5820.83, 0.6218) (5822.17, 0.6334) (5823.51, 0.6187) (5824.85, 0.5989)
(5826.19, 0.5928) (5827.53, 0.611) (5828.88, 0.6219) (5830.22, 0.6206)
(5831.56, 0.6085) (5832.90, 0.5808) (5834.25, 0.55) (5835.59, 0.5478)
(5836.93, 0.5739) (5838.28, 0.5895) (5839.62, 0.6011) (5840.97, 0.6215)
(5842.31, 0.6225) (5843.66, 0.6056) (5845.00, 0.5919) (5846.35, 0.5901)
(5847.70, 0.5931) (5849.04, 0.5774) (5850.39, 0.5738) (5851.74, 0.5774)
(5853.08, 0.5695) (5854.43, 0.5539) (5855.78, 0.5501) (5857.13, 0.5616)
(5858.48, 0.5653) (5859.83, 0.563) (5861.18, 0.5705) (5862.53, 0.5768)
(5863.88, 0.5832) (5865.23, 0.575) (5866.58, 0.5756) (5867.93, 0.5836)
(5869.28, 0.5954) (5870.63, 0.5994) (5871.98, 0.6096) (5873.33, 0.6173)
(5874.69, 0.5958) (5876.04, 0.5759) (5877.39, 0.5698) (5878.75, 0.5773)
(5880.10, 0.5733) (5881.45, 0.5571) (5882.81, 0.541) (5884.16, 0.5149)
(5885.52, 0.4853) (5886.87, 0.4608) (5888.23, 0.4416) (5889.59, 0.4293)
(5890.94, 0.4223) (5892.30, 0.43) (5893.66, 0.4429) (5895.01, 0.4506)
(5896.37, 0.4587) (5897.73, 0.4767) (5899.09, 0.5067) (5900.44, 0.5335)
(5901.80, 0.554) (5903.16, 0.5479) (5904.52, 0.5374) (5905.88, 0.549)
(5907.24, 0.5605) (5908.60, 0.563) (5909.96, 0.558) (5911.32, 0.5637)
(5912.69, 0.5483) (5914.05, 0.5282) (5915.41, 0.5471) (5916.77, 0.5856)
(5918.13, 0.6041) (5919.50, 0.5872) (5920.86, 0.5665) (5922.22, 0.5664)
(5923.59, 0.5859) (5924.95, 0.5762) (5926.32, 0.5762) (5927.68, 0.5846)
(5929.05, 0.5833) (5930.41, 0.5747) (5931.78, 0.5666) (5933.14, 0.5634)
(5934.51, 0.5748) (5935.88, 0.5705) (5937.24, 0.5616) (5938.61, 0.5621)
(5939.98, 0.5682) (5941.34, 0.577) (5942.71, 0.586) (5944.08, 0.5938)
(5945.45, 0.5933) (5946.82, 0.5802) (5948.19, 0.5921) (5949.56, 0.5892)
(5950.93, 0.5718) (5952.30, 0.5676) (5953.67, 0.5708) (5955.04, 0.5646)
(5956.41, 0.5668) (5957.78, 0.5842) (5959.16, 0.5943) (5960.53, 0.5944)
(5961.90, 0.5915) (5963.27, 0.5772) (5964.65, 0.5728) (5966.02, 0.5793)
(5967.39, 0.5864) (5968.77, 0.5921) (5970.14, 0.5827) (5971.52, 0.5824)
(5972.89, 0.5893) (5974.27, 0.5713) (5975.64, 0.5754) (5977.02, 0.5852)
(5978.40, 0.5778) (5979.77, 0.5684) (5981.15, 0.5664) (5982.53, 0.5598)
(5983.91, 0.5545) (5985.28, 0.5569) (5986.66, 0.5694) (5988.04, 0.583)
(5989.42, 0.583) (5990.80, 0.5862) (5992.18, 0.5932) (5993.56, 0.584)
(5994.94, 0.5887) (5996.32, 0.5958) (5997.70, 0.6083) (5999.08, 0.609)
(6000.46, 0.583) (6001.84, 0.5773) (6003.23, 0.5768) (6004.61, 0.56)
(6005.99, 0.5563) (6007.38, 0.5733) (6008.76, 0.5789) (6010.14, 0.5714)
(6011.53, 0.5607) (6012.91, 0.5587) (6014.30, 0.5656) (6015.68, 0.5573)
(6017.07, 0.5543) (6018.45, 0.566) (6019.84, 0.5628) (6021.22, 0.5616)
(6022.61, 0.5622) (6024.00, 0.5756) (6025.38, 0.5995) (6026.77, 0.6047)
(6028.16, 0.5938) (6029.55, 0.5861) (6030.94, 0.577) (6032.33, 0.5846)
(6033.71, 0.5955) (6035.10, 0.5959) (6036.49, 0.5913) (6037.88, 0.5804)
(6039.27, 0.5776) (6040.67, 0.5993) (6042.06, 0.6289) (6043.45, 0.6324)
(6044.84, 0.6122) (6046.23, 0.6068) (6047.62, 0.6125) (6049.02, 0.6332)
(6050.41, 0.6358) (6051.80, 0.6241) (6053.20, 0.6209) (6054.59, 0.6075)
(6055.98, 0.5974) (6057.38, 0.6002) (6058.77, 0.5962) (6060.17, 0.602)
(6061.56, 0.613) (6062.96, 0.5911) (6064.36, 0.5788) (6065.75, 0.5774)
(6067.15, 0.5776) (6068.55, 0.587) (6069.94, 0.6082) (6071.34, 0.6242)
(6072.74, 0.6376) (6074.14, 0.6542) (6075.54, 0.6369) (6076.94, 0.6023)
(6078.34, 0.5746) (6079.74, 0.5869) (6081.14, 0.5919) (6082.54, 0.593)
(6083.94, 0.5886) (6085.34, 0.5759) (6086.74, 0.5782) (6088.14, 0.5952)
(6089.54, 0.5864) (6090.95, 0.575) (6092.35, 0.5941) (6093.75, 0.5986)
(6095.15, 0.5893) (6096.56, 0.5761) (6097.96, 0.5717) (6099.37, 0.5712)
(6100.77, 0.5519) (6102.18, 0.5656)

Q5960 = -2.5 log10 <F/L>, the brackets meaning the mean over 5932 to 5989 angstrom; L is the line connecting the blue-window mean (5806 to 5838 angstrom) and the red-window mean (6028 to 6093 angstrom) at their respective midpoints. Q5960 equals 0.04 mag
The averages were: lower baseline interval 0.599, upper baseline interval 0.6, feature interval 0.577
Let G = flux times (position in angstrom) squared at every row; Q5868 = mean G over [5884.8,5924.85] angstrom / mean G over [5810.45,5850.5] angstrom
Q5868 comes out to 0.9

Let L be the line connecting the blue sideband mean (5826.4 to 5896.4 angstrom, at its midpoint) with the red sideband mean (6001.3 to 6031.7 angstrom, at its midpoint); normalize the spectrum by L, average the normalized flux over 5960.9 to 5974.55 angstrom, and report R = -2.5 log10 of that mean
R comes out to -0.029 mag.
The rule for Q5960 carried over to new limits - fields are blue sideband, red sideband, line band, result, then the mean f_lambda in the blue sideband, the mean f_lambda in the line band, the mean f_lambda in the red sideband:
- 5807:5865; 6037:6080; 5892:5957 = 0.08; 0.591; 0.556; 0.607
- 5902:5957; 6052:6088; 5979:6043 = 0.02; 0.57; 0.579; 0.6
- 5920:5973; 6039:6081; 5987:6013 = 0.02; 0.578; 0.581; 0.608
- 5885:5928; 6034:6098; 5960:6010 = -0.03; 0.526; 0.58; 0.601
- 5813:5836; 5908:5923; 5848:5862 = 0.04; 0.603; 0.567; 0.565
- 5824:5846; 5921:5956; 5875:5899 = 0.18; 0.596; 0.496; 0.576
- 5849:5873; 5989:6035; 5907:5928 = 0.02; 0.576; 0.569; 0.579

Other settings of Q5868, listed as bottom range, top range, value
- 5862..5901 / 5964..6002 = 1.14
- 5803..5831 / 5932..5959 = 0.99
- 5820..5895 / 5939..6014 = 1.06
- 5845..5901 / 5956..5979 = 1.11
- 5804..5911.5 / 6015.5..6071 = 1.12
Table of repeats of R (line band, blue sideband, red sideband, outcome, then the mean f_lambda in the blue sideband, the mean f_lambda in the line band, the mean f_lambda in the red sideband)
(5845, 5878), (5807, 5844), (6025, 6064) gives 0.04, 0.601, 0.58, 0.603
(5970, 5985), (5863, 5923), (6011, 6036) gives -0.02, 0.54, 0.573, 0.576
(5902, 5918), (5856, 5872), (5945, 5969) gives 0.05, 0.578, 0.555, 0.581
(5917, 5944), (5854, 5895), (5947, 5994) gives -0.03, 0.542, 0.576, 0.578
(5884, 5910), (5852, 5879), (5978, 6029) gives 0.17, 0.578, 0.494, 0.575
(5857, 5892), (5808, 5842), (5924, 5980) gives 0.08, 0.6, 0.549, 0.579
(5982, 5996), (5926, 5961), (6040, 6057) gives 0.03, 0.577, 0.577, 0.617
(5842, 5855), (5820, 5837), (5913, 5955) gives 0.02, 0.6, 0.585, 0.575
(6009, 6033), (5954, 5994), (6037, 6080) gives 0.04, 0.578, 0.573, 0.607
